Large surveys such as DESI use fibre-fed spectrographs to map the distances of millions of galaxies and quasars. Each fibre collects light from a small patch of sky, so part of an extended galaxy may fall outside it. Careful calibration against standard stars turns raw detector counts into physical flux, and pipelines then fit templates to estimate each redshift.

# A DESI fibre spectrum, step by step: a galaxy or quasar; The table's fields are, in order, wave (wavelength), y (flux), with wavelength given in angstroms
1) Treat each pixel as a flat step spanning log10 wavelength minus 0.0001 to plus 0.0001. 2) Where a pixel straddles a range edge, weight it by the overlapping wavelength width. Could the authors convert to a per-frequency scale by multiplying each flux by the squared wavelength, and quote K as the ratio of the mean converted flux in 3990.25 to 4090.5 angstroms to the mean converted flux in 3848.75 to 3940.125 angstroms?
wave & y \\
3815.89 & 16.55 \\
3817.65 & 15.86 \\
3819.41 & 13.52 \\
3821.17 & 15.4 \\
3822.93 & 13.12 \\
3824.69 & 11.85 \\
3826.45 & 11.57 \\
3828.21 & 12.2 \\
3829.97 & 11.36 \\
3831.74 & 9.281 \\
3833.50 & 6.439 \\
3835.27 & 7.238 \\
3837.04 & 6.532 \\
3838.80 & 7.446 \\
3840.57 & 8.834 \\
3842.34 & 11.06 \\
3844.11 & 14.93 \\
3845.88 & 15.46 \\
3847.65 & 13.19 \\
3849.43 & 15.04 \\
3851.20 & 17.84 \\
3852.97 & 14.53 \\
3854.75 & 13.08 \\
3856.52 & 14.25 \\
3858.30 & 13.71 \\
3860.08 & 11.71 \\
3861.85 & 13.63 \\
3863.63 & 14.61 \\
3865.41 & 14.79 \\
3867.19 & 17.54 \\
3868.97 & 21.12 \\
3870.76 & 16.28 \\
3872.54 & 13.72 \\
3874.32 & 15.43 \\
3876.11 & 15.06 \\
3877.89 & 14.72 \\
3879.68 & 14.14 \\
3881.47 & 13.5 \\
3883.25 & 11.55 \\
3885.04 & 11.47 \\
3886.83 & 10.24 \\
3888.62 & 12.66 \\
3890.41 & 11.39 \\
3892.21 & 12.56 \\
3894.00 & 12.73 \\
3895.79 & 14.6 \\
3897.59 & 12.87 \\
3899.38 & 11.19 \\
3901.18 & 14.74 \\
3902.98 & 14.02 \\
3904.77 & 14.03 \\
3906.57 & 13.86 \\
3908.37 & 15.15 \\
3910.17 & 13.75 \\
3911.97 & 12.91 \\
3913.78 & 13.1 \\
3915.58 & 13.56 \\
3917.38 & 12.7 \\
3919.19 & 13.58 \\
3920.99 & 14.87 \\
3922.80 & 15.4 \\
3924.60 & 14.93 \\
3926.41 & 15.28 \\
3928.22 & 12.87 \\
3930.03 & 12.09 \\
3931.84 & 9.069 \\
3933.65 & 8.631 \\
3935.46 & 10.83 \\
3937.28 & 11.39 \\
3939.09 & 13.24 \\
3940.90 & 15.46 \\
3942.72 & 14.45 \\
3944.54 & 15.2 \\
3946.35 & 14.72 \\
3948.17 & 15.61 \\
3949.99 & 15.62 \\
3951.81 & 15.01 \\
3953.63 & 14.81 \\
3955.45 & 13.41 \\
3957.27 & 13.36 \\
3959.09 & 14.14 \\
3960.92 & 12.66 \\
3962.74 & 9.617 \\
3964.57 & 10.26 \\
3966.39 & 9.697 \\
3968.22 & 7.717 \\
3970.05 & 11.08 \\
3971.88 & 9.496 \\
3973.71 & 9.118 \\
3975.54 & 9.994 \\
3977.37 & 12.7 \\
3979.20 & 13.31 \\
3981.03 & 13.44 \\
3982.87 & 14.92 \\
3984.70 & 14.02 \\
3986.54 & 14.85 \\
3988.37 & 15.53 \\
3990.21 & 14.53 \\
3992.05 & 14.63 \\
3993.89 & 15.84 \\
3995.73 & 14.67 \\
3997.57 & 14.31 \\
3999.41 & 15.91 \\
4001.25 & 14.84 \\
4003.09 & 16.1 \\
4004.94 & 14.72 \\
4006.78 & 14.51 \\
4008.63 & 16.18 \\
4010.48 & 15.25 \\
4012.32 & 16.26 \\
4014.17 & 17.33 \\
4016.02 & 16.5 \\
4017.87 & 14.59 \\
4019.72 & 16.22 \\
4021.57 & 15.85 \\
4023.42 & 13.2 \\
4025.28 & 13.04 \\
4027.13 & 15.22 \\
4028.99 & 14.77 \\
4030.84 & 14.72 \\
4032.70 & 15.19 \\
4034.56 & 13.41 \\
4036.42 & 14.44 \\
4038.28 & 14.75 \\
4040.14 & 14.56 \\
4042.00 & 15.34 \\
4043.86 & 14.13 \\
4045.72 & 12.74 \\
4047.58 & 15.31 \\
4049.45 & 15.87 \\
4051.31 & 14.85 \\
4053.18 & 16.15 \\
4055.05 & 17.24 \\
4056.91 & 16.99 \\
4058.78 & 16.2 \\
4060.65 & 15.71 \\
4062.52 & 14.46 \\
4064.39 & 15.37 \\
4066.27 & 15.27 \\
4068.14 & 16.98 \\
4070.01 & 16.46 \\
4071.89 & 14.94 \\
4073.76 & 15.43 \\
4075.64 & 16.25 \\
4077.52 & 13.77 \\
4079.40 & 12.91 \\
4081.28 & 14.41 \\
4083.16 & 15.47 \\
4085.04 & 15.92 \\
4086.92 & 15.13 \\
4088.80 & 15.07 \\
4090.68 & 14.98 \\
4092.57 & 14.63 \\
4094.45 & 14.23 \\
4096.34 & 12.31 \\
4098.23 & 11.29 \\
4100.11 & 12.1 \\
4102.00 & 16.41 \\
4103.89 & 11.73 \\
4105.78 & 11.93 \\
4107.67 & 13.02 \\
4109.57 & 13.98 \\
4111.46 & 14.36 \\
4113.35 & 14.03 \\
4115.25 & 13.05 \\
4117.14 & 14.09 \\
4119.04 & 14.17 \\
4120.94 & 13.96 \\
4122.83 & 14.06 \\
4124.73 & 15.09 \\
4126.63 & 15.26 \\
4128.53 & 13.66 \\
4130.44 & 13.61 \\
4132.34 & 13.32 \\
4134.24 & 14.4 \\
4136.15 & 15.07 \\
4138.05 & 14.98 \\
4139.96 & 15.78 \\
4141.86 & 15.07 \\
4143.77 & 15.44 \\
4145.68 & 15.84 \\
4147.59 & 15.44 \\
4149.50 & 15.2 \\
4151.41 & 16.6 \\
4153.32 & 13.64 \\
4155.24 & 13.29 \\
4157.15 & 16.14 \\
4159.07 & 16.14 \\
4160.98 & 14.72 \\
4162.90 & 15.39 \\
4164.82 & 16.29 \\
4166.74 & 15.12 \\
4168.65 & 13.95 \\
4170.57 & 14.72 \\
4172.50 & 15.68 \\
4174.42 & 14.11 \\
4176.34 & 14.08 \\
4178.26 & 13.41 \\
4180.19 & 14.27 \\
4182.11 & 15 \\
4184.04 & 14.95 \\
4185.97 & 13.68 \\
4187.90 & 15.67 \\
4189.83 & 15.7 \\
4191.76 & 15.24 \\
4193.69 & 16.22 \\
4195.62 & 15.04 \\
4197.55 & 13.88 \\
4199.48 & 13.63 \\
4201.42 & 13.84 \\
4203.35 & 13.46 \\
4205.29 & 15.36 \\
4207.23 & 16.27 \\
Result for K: 1.20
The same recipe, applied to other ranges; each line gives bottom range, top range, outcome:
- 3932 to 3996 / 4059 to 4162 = 1.21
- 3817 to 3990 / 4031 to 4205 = 1.25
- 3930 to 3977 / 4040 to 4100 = 1.30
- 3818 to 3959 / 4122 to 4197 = 1.28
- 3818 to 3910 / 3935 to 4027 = 1.12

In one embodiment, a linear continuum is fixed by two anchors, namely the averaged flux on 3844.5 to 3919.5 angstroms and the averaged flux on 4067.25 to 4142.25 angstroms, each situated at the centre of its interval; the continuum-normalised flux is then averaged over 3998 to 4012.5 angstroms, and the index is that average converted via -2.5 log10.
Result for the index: -0.09 mag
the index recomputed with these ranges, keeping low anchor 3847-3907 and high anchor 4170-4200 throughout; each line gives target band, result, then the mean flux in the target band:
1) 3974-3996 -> 0.03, 13.9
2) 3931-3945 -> 0.16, 12.2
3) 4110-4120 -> 0.05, 13.9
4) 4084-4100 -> 0.03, 14.1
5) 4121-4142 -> 0.00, 14.5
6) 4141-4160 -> -0.05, 15.3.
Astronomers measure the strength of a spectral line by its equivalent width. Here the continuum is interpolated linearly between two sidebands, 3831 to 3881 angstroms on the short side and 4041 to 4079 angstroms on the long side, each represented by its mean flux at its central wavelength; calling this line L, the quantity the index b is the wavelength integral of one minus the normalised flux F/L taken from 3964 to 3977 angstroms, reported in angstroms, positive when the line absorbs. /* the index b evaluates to 4.27 angstroms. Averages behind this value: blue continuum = 13.3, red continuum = 15.4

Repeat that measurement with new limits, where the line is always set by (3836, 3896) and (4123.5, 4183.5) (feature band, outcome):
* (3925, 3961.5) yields 1.1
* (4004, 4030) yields -1.9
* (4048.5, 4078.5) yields -2.7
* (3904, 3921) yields 0.0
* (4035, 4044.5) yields -0.2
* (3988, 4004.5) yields -1.2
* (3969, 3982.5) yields 2.5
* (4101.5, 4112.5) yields 0.9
